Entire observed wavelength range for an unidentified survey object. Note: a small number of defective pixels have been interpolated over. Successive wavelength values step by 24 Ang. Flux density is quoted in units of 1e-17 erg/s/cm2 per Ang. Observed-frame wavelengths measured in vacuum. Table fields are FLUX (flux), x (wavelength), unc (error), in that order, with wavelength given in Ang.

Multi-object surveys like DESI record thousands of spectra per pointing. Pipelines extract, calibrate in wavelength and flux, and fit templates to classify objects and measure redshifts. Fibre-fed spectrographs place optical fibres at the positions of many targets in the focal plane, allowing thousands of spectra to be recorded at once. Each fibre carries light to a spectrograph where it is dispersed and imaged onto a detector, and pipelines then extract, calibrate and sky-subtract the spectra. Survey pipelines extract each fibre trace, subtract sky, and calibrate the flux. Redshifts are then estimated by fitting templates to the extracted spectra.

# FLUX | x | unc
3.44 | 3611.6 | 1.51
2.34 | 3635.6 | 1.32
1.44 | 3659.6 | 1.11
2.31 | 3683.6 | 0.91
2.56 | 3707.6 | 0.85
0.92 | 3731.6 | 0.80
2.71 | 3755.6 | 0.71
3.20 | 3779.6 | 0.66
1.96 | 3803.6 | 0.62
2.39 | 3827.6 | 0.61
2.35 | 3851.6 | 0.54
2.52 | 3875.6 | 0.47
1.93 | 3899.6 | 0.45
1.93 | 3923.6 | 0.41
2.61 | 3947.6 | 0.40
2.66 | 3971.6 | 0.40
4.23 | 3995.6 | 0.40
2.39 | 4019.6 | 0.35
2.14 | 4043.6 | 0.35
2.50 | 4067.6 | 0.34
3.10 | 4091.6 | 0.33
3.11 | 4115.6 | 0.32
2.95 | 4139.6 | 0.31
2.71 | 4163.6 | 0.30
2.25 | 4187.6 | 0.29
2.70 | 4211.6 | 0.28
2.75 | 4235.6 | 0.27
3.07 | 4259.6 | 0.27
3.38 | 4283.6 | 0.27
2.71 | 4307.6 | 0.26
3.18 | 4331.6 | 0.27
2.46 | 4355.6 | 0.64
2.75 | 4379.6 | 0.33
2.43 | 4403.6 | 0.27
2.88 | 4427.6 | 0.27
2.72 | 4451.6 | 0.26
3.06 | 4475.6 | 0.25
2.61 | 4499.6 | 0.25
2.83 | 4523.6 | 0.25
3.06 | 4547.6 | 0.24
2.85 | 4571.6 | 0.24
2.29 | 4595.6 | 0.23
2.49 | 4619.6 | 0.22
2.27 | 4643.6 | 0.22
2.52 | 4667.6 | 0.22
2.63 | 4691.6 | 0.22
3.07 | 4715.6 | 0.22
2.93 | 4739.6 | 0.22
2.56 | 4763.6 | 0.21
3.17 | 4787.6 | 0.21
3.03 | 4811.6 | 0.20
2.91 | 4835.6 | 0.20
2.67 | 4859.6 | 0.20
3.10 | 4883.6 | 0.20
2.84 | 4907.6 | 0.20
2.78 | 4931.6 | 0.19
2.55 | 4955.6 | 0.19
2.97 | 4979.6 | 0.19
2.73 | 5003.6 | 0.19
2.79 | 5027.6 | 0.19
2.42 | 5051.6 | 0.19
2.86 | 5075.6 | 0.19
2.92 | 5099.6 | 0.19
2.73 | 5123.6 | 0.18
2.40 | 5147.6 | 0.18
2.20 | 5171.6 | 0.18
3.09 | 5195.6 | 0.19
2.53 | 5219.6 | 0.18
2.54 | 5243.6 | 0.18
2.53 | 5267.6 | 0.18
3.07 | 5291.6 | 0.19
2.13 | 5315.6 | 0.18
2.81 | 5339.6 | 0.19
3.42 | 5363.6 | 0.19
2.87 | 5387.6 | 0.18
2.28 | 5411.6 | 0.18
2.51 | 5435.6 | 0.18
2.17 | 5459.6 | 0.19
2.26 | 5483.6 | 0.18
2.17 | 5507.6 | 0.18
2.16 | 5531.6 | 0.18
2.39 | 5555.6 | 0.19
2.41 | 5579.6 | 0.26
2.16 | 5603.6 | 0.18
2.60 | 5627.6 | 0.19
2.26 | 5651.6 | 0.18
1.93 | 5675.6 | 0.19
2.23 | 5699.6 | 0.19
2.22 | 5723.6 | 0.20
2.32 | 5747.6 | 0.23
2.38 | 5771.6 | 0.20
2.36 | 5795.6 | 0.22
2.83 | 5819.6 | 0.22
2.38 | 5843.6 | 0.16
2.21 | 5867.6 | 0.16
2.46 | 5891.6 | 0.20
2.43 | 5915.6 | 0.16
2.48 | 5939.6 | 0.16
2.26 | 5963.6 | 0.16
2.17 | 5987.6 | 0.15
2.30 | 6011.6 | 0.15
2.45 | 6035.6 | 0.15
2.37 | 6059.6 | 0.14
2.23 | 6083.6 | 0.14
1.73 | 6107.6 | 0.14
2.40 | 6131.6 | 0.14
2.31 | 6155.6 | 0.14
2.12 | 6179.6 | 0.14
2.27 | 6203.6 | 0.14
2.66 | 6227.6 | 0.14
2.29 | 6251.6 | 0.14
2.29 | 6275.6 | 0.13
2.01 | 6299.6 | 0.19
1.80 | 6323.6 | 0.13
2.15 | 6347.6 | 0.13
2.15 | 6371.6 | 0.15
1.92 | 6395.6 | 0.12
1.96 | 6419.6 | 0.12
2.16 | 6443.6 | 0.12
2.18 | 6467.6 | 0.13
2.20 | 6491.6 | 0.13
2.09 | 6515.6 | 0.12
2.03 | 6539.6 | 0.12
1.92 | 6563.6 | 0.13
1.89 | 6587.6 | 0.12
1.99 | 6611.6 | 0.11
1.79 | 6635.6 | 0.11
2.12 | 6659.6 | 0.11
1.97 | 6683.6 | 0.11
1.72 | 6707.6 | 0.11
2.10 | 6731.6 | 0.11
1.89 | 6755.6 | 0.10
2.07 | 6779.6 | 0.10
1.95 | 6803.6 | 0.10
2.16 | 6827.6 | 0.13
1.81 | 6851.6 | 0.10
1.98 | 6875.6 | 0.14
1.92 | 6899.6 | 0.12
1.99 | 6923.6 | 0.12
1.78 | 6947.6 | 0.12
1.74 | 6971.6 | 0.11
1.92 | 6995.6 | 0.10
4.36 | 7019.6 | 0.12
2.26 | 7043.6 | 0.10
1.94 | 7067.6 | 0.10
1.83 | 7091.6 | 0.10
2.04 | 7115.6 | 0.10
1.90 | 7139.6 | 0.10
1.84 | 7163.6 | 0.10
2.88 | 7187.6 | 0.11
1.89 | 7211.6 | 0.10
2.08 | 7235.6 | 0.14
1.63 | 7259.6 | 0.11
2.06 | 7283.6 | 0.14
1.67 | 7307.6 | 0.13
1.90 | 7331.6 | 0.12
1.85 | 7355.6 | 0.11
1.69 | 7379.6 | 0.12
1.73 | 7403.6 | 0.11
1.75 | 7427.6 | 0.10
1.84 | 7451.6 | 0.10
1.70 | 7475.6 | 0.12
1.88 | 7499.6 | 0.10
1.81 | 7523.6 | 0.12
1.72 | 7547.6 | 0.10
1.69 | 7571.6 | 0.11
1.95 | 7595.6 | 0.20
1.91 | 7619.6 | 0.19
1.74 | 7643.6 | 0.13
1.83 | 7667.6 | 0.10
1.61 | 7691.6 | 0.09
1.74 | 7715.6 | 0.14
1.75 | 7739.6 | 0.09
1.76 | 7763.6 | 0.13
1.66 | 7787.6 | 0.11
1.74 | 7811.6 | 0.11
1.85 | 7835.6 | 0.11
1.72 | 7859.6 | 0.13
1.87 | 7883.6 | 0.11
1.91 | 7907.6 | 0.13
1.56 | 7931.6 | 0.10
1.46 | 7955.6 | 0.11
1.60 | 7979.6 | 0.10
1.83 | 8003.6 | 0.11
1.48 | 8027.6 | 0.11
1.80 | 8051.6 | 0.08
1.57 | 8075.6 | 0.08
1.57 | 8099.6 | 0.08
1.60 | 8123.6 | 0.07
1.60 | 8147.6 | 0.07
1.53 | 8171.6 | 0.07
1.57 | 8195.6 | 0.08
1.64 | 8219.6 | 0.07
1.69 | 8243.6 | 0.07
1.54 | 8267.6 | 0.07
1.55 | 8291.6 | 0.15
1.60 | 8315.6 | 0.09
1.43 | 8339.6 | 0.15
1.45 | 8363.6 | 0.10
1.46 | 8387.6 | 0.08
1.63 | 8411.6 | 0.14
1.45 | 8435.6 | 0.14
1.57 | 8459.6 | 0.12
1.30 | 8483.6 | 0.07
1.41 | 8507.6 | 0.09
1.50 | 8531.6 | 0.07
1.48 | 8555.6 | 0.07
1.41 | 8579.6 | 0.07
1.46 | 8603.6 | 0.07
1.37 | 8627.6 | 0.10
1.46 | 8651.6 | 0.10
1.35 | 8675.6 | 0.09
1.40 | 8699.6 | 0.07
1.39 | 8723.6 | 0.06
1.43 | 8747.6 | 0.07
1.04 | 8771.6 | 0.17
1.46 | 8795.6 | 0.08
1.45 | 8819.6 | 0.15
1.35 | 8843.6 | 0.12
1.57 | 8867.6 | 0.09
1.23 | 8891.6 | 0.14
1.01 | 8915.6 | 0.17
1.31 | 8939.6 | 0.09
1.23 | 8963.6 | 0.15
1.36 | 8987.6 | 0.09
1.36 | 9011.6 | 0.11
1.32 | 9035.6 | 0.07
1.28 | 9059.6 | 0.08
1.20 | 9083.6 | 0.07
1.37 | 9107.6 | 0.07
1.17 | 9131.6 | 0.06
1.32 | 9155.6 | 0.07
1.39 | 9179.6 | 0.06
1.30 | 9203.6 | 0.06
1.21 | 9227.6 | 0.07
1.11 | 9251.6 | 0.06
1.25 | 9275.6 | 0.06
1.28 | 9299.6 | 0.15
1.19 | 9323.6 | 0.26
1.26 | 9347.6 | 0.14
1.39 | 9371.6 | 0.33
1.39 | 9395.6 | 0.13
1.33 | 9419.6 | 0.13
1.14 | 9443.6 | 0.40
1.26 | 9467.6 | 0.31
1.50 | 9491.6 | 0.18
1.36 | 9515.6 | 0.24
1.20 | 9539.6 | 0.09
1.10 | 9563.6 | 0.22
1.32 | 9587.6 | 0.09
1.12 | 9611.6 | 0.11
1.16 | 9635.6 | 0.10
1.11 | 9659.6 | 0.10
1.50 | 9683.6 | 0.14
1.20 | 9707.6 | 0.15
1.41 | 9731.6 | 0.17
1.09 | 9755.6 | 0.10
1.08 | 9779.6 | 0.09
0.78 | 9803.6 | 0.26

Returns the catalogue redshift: 0.069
